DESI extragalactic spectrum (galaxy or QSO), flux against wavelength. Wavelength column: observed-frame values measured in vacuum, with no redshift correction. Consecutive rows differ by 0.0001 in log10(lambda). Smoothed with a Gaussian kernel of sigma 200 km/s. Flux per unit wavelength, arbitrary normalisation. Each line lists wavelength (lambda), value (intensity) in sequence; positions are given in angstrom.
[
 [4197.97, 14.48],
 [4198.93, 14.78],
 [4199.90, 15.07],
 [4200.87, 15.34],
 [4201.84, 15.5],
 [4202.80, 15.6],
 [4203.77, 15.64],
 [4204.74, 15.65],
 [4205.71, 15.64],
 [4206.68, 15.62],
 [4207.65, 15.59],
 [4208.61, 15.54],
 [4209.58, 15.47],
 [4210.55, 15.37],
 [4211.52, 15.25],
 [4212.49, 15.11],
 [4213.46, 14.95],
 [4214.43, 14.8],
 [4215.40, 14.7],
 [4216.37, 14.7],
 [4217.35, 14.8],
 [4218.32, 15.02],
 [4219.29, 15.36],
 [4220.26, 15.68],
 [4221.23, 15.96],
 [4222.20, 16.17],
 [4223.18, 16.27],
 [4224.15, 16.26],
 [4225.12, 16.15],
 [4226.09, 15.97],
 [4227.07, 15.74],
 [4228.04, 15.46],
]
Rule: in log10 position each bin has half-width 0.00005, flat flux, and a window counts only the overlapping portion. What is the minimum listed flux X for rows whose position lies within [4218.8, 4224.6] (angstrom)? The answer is 15.36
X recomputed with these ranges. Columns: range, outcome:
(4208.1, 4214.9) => 14.8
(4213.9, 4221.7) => 14.7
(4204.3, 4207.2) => 15.62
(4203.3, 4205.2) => 15.64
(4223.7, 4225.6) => 16.15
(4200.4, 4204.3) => 15.34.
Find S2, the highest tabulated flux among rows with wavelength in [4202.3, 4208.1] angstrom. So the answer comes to 15.65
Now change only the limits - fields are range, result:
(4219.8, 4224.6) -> 16.27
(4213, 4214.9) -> 14.95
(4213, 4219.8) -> 15.36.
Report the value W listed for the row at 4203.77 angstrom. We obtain 15.64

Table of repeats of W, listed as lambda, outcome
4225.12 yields 16.15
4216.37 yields 14.7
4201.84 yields 15.5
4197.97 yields 14.48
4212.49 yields 15.11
